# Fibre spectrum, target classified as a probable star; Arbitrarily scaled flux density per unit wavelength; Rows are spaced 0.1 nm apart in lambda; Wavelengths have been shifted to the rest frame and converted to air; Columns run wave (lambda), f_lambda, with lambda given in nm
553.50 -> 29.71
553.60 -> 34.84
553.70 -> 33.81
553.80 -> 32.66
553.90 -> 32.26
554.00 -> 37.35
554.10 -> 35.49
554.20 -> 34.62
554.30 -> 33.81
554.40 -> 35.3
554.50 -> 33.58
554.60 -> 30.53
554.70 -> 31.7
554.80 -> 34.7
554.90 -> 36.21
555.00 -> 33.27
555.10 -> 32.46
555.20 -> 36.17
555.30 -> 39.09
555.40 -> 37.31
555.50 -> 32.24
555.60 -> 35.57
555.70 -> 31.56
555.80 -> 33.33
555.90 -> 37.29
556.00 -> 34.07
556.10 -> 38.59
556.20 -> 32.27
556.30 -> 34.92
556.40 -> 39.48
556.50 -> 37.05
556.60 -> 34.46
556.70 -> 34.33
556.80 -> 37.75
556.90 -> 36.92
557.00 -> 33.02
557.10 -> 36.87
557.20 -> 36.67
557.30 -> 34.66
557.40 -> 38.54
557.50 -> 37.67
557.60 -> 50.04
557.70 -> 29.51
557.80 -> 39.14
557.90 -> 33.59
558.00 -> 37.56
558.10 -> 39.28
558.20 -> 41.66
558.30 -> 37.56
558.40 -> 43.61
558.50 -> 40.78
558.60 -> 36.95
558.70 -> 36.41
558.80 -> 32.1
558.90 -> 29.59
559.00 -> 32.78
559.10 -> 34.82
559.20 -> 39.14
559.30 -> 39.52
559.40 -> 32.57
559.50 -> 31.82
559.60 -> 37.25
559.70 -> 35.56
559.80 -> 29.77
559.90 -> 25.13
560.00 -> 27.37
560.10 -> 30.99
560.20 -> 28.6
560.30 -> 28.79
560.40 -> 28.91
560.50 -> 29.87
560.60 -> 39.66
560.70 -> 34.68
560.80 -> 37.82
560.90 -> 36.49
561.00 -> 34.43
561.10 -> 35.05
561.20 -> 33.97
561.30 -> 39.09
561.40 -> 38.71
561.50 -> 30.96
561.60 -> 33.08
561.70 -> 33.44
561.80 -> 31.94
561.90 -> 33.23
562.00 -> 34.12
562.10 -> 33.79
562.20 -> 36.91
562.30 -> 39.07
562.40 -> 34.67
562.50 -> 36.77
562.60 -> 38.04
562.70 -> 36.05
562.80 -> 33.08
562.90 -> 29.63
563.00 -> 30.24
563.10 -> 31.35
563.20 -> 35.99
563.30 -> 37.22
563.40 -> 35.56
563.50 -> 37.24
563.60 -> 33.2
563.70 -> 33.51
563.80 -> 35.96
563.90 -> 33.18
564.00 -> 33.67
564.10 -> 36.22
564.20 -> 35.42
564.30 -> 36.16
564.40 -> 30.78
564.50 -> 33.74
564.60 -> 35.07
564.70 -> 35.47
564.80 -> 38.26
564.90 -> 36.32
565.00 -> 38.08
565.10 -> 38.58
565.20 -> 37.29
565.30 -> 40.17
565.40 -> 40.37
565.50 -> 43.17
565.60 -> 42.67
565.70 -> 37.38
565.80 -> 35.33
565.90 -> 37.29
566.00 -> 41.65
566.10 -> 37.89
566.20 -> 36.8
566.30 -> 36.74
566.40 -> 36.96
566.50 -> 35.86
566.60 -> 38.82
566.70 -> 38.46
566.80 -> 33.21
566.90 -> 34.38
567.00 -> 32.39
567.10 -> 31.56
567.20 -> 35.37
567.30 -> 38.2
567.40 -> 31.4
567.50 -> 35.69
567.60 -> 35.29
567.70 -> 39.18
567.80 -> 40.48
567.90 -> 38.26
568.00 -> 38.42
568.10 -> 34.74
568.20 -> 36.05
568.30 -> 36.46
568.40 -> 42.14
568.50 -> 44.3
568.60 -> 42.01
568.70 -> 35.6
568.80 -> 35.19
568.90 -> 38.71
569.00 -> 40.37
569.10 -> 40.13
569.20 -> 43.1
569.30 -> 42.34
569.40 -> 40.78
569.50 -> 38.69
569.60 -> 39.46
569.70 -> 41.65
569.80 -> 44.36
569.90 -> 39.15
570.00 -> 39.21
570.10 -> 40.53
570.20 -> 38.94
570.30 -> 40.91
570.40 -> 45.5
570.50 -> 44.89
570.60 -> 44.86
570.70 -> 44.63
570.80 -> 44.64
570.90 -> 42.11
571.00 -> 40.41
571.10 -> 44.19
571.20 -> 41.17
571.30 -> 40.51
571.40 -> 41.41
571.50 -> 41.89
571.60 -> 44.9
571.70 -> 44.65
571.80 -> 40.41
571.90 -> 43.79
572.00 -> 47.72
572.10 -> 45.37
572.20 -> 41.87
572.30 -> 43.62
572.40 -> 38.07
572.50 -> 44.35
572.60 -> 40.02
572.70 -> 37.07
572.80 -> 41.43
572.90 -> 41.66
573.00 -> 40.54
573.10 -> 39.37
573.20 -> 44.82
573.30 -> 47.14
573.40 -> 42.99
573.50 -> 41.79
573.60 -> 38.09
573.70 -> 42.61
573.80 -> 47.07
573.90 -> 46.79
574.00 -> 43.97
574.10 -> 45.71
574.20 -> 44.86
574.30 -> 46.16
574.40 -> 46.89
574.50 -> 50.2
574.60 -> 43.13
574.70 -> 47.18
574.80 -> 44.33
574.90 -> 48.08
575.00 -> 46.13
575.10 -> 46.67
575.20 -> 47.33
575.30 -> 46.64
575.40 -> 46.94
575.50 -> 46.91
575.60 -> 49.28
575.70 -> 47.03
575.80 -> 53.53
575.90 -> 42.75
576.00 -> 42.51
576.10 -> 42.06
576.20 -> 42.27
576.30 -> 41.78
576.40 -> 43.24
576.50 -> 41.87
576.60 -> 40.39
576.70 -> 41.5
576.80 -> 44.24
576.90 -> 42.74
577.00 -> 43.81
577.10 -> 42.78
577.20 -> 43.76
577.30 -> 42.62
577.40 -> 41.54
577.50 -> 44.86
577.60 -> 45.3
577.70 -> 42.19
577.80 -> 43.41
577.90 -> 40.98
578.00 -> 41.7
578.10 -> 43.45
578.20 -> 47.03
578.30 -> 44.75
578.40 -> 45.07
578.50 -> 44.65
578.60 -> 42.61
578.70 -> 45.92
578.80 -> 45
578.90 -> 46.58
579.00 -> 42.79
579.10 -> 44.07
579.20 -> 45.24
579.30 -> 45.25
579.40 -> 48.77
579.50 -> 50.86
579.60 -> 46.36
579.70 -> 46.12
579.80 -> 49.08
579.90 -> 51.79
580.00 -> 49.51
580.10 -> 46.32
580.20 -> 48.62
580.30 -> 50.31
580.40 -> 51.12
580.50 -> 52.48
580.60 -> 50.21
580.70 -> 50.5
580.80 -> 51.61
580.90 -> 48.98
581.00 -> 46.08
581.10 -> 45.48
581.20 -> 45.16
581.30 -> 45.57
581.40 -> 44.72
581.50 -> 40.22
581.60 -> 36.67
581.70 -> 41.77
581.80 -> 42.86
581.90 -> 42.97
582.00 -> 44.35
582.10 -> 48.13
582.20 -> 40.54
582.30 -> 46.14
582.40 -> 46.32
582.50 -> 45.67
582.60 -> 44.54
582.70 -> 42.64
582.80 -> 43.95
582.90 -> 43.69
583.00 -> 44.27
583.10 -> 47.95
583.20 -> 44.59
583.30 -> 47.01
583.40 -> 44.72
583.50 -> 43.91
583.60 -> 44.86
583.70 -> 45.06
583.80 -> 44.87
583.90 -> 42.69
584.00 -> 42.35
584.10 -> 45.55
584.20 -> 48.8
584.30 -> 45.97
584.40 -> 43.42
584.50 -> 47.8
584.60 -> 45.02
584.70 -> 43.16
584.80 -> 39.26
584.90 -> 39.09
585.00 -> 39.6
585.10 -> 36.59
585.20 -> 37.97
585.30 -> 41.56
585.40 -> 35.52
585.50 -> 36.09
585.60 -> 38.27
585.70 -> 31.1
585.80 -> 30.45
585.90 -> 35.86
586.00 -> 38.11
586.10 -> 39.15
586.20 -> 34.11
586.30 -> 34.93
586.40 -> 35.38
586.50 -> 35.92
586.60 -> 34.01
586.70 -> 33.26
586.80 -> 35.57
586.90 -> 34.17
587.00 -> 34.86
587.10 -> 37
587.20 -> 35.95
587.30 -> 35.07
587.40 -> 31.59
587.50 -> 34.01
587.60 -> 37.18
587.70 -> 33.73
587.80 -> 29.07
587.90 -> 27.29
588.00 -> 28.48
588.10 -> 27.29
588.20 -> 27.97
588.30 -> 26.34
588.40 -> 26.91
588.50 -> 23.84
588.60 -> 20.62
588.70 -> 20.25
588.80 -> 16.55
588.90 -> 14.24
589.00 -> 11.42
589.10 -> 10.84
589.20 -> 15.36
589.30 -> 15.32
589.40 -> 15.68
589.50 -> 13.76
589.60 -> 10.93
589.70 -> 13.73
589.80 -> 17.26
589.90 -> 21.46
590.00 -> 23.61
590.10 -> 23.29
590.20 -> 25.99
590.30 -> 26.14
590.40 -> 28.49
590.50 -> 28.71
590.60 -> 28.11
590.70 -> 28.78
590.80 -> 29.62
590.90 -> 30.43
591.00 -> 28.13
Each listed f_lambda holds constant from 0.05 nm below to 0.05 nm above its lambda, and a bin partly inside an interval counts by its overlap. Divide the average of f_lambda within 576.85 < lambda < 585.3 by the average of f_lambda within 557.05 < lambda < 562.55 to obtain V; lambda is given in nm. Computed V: 1.28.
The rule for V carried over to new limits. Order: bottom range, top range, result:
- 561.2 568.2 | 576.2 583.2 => 1.26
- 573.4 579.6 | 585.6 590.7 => 0.61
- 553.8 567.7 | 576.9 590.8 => 1.08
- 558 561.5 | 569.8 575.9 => 1.26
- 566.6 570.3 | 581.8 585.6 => 1.13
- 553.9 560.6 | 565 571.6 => 1.12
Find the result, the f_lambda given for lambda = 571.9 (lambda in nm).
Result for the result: 43.79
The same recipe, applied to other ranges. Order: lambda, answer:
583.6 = 44.86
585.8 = 30.45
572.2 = 41.87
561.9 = 33.23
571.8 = 40.41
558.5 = 40.78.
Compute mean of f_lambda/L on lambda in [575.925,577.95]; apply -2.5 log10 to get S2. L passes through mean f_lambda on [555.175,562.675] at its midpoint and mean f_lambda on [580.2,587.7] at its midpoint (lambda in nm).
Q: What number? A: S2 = -0.07 mag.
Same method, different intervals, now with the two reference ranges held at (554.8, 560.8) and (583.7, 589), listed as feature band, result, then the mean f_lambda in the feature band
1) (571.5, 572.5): -0.23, 43.4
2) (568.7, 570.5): -0.16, 40.5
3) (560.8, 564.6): 0.01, 34.7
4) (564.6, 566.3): -0.10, 38.4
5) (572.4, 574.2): -0.21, 42.6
